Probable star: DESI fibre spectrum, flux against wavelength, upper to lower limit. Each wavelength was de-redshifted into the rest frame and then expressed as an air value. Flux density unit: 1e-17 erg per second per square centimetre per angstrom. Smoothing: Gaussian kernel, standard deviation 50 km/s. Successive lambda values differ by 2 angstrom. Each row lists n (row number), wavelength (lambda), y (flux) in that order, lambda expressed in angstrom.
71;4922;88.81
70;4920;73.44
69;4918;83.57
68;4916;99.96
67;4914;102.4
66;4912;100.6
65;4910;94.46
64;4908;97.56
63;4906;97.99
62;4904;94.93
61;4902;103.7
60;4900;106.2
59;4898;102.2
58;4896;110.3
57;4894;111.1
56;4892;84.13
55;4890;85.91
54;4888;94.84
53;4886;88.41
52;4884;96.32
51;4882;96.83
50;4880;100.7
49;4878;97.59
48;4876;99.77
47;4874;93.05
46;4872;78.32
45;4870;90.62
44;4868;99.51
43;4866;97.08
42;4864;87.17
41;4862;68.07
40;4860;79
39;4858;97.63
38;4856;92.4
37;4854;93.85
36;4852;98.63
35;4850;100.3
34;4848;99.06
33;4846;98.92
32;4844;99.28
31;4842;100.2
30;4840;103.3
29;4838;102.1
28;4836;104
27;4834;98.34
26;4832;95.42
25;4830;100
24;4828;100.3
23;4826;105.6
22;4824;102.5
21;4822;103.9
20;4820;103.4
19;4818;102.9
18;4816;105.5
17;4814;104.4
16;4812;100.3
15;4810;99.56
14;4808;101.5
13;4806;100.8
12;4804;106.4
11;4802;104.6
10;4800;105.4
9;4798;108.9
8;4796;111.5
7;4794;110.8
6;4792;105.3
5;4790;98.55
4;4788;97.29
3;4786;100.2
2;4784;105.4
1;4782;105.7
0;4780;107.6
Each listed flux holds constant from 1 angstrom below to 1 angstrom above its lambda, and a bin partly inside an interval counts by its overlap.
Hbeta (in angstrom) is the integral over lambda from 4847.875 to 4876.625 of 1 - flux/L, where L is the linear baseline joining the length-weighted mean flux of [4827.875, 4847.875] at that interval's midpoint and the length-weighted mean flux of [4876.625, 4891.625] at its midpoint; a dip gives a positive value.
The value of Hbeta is 1.7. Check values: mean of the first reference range 100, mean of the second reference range 94.1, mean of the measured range 91.3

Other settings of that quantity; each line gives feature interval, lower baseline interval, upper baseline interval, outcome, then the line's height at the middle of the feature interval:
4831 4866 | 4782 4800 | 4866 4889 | 0.96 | 97.8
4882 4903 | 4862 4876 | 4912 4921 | -1.80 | 90.5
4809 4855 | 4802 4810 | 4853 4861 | -2.10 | 96.6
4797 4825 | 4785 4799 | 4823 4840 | -0.16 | 103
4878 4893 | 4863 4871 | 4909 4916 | 0.48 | 95.9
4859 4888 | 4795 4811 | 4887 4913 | 2.71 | 100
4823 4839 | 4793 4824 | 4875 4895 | 0.14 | 102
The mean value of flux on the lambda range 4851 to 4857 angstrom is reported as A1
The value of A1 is 95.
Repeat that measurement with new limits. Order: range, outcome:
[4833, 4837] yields 101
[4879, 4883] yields 98.8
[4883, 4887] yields 92.4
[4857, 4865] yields 83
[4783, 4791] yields 100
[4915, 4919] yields 91.8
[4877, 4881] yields 99.1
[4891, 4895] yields 97.6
